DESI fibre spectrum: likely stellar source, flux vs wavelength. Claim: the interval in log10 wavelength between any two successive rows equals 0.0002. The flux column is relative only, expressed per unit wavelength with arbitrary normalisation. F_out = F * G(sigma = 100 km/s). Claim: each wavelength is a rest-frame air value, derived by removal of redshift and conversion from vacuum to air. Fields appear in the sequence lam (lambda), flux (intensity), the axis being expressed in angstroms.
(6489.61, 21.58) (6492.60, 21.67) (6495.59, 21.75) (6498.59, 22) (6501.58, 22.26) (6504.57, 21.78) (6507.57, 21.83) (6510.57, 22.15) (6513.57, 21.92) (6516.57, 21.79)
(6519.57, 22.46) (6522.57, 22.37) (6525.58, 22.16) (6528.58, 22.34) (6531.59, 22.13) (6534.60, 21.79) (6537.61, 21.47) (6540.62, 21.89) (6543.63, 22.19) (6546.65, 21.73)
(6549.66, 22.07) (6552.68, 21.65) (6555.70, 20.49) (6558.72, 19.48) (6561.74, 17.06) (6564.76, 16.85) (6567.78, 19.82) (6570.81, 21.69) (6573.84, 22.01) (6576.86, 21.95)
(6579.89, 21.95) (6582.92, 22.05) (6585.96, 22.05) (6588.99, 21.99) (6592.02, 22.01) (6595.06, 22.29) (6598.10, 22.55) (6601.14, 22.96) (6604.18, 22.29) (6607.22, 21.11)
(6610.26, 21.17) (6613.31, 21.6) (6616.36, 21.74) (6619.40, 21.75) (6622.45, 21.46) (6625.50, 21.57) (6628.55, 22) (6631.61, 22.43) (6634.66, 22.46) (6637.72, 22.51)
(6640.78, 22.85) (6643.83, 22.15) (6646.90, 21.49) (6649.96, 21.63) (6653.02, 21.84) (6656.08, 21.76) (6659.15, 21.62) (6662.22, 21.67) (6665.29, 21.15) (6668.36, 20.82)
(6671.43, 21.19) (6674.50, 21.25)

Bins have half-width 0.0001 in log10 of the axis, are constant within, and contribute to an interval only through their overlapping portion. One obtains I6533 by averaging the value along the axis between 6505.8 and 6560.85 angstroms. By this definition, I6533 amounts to 21.7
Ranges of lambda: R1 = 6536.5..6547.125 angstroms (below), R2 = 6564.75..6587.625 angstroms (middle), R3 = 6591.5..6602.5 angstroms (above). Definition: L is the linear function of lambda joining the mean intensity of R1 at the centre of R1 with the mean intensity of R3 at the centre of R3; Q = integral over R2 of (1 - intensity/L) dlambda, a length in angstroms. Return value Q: 0.9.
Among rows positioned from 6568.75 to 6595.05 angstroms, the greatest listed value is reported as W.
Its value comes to 22.05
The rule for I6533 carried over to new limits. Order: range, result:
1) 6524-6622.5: 21.4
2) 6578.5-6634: 22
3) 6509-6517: 22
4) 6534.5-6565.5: 20.6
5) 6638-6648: 22.2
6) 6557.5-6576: 19.6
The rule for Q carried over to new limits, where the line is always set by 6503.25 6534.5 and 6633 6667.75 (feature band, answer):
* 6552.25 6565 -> 1.68 angstroms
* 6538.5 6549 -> 0.06 angstroms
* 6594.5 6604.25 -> -0.27 angstroms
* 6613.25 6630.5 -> 0.17 angstroms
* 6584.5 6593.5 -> -0.02 angstroms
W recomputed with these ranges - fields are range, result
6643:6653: 22.15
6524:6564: 22.34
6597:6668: 22.96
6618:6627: 21.75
